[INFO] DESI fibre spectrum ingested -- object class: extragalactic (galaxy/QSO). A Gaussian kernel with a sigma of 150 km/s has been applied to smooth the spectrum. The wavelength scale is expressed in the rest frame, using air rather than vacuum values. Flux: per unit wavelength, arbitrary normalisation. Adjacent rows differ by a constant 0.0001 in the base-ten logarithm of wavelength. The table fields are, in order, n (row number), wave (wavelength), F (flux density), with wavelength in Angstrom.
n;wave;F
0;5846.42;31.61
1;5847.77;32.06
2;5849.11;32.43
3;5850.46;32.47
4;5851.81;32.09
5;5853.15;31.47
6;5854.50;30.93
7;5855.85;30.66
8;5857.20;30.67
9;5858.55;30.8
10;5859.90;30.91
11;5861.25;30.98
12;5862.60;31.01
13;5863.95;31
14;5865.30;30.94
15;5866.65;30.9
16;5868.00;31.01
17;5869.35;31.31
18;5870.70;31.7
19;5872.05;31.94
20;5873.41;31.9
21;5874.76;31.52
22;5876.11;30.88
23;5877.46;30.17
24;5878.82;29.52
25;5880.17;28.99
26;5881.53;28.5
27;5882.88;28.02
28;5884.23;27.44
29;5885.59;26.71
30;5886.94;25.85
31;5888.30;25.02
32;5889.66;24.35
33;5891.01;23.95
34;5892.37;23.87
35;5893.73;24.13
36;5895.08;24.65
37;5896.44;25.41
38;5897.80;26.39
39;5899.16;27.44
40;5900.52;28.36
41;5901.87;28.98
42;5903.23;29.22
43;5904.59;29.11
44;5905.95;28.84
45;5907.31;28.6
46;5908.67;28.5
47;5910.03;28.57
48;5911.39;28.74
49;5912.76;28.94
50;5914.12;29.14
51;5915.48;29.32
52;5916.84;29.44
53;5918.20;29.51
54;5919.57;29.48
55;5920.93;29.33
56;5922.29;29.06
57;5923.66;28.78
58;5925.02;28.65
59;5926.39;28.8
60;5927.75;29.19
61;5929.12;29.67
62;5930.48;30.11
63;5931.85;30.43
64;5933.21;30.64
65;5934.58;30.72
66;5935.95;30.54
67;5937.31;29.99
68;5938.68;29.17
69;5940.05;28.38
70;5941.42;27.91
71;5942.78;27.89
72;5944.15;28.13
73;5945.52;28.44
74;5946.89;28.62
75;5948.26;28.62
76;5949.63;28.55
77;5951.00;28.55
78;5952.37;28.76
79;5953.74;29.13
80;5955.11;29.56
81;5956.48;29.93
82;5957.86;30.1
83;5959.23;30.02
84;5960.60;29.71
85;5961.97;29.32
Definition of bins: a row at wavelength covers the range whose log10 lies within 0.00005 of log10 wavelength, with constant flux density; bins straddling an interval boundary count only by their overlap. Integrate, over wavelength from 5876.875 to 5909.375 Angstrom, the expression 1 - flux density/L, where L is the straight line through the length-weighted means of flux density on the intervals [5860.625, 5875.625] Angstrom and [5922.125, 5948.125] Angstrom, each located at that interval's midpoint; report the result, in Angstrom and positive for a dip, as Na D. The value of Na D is 3.6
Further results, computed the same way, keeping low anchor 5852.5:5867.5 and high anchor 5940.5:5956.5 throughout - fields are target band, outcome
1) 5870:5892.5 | 1.5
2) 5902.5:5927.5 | 0.4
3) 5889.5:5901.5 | 1.8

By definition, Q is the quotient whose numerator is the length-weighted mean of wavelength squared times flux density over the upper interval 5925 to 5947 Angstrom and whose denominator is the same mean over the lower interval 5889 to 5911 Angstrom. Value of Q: 1.10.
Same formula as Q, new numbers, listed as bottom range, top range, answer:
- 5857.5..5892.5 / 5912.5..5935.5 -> 1.02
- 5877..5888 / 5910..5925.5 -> 1.05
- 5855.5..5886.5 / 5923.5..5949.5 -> 0.99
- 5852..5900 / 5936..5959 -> 1.03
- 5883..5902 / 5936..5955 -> 1.13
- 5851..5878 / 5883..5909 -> 0.87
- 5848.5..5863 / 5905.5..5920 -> 0.94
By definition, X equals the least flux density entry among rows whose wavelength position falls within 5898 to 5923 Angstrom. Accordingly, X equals 27.44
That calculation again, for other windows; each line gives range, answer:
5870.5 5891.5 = 23.95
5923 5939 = 28.65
